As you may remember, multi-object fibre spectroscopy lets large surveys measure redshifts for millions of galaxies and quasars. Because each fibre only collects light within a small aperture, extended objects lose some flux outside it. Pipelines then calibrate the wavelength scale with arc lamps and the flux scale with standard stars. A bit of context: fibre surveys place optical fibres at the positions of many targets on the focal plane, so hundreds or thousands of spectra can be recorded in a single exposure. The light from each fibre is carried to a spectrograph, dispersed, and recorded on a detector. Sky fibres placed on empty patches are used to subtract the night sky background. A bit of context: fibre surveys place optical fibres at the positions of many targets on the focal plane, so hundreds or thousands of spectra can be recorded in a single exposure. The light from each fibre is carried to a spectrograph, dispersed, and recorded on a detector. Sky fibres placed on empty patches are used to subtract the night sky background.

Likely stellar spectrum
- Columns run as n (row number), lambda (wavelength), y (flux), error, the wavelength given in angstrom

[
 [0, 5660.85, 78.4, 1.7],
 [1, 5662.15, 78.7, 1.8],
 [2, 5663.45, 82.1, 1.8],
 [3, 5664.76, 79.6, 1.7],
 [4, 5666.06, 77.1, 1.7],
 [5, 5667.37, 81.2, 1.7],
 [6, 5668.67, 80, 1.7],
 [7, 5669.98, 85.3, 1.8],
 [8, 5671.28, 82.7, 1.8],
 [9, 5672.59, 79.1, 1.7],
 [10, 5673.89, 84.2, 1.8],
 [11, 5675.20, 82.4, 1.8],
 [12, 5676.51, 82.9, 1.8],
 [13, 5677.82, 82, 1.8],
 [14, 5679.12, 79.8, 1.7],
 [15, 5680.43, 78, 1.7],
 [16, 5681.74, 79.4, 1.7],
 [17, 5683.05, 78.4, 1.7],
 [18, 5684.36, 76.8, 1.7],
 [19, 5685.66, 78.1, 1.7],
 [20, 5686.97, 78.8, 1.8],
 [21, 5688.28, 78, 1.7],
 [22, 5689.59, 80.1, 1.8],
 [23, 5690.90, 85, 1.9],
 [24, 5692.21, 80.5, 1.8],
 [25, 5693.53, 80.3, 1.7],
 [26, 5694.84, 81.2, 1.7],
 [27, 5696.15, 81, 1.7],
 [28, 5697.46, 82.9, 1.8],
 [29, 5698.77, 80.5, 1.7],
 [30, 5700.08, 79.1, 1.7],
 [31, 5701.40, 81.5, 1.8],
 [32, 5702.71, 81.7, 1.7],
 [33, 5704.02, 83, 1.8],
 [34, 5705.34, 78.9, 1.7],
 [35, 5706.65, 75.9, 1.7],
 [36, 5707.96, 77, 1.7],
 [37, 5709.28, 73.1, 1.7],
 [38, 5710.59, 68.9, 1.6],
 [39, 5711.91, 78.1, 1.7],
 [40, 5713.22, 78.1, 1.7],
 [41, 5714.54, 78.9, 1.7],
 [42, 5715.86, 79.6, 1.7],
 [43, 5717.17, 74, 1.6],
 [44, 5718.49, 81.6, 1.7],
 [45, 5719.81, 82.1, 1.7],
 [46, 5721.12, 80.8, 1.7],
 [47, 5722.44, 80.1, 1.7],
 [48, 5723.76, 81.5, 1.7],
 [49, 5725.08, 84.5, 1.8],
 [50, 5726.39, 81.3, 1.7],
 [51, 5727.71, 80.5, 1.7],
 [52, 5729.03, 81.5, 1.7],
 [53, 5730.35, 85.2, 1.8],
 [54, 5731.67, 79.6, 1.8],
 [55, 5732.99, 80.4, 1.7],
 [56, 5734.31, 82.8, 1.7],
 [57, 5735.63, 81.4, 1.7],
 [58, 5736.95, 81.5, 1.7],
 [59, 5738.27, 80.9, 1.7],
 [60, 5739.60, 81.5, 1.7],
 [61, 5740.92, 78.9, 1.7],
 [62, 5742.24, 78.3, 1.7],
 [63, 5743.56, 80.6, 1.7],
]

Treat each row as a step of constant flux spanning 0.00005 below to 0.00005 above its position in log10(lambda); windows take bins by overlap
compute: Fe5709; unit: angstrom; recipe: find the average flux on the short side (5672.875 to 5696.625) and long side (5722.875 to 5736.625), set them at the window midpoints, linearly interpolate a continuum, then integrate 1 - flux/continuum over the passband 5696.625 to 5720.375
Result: 0.7 angstrom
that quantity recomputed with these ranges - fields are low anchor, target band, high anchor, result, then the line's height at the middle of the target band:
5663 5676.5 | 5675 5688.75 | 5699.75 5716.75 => 0.15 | 80.3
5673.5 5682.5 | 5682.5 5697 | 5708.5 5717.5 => -0.11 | 79.3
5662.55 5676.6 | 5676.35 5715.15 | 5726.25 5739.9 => 1.05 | 81.4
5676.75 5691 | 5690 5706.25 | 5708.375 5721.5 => -0.56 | 78.5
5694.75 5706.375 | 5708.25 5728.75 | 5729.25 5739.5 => 0.61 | 81.3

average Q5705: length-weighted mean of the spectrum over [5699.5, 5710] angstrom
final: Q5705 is 78.7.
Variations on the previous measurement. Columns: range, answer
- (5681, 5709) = 79.8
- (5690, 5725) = 79.5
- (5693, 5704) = 81.2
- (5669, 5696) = 80.6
